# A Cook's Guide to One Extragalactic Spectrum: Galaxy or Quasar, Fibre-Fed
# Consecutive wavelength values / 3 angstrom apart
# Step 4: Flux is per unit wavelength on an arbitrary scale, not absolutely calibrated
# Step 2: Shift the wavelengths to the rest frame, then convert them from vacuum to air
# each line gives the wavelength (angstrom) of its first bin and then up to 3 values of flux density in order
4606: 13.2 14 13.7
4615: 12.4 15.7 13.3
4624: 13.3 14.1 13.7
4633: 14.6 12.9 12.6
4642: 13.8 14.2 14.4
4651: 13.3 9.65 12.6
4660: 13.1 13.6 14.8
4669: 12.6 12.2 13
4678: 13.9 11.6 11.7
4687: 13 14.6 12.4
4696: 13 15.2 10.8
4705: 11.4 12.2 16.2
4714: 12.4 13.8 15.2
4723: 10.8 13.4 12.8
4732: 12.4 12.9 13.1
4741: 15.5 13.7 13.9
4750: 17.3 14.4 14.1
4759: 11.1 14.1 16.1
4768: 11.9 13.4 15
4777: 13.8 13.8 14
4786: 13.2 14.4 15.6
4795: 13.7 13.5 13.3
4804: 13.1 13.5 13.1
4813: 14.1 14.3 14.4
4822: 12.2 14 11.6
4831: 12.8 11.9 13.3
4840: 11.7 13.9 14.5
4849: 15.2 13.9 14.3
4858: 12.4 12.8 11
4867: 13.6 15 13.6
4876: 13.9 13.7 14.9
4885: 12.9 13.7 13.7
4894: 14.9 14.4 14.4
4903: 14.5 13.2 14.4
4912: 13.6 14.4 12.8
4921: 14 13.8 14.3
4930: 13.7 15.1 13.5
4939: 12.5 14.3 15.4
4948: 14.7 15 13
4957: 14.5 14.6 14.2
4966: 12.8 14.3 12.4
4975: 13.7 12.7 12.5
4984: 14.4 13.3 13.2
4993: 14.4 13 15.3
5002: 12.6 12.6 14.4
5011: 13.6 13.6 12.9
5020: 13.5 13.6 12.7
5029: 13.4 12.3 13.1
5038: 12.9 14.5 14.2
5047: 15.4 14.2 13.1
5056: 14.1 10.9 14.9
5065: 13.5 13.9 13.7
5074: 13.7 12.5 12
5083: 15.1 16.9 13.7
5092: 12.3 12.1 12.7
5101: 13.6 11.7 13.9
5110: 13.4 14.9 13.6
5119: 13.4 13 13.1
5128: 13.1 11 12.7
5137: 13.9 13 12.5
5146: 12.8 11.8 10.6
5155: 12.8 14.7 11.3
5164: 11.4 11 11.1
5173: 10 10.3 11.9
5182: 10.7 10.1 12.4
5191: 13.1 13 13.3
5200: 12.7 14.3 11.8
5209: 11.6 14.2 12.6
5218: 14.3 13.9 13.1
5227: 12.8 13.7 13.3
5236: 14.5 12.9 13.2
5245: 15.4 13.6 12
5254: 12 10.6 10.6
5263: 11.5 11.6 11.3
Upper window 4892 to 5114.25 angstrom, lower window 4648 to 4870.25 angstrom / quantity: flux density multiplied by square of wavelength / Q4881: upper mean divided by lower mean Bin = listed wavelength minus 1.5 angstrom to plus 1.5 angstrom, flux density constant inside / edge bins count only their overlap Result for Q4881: 1.13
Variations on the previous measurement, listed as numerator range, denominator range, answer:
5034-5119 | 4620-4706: 1.23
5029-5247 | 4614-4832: 1.14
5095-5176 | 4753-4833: 1.06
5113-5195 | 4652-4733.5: 1.14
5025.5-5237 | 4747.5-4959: 1.05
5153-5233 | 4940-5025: 0.98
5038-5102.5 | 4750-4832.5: 1.11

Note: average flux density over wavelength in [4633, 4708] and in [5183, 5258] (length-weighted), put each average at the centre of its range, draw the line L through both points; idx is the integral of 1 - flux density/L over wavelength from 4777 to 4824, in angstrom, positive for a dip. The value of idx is -2.9 angstrom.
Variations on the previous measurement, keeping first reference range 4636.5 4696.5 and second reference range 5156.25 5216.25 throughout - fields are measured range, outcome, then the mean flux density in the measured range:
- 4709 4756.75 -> -3.6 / 13.8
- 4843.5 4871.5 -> -2.2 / 13.6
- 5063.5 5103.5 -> -4.0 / 13.5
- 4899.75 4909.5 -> -1.2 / 14.1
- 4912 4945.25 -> -3.7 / 13.9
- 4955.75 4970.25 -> -1.9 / 14.1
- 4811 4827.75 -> -1.2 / 13.6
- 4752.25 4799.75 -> -3.9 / 13.9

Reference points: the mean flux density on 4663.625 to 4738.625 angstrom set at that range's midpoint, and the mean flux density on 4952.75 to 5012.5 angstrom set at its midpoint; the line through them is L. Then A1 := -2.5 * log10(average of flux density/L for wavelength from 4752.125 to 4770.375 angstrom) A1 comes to -0.04 mag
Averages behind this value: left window 13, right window 13.6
